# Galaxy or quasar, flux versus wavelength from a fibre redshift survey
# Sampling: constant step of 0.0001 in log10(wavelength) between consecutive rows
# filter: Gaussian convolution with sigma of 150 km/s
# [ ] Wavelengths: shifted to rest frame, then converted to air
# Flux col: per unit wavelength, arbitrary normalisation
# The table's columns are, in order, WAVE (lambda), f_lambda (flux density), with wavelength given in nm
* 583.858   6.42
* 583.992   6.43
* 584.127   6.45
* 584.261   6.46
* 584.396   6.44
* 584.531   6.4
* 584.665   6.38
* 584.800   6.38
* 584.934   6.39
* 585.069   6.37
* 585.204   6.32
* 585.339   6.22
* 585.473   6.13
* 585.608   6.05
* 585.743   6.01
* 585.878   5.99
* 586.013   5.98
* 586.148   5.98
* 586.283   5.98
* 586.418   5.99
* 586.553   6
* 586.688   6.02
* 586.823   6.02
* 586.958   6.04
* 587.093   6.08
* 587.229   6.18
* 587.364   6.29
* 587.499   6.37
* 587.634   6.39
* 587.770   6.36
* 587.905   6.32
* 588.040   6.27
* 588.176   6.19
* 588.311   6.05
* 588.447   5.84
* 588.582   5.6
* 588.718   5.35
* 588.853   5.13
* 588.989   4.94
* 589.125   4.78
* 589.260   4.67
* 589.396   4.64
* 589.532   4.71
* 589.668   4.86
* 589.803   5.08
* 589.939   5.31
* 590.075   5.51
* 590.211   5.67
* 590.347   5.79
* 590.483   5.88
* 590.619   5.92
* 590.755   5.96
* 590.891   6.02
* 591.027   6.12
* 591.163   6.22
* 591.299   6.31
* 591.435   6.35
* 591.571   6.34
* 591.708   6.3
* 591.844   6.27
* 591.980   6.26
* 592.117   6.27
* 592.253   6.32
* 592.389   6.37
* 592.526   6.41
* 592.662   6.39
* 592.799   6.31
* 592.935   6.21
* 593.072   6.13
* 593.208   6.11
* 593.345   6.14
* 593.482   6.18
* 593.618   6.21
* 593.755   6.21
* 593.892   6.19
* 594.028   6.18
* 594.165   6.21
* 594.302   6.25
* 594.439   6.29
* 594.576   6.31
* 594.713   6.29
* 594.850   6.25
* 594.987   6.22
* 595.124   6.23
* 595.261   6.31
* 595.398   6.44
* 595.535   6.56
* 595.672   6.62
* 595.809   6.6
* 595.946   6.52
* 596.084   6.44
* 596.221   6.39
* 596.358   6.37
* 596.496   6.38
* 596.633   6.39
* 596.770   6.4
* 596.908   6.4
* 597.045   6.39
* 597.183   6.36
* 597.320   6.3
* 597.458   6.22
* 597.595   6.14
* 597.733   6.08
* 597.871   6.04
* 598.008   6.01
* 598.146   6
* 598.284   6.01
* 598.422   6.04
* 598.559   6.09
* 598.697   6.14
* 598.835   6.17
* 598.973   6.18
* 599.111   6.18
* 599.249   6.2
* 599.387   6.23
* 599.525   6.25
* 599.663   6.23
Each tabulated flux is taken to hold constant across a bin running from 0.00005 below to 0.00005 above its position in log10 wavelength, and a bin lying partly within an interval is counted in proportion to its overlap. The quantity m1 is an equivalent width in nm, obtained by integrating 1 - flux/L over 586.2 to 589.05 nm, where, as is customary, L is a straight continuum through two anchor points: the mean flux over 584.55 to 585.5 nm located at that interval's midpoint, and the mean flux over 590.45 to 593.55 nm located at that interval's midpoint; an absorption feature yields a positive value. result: 0.14 nm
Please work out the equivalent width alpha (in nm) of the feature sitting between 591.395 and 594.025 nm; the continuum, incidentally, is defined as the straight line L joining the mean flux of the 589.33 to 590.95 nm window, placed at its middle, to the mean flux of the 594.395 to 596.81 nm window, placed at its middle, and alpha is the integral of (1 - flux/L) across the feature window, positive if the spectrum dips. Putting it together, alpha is -0.17 nm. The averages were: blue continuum 5.44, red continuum 6.39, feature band 6.26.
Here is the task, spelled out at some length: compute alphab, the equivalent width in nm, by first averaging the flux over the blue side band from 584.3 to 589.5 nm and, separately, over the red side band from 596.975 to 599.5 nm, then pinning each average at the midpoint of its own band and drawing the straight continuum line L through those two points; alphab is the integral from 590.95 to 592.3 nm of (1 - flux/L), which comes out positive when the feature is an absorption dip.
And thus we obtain -0.05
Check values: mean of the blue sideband 5.95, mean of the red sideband 6.16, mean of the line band 6.27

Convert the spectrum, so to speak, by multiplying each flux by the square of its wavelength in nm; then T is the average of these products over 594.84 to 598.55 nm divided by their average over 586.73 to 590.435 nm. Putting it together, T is 1.15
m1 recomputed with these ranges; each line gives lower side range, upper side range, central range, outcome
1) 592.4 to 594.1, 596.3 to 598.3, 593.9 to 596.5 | -0.05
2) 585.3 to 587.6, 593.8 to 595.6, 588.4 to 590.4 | 0.32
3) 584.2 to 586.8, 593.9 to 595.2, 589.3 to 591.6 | 0.20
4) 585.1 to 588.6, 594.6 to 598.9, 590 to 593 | 0.02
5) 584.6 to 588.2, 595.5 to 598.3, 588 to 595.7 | 0.36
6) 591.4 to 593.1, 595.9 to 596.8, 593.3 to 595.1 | 0.04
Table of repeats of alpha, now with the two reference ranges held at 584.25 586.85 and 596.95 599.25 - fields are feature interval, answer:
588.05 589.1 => 0.10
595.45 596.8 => -0.07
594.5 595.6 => -0.03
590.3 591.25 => 0.03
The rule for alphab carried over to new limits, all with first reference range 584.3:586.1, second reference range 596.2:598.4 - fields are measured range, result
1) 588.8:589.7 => 0.21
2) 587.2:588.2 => -0.01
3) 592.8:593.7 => 0.01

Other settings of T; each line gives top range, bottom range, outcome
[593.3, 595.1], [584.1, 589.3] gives 1.06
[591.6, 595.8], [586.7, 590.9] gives 1.12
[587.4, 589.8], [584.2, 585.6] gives 0.89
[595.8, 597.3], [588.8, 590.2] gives 1.32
